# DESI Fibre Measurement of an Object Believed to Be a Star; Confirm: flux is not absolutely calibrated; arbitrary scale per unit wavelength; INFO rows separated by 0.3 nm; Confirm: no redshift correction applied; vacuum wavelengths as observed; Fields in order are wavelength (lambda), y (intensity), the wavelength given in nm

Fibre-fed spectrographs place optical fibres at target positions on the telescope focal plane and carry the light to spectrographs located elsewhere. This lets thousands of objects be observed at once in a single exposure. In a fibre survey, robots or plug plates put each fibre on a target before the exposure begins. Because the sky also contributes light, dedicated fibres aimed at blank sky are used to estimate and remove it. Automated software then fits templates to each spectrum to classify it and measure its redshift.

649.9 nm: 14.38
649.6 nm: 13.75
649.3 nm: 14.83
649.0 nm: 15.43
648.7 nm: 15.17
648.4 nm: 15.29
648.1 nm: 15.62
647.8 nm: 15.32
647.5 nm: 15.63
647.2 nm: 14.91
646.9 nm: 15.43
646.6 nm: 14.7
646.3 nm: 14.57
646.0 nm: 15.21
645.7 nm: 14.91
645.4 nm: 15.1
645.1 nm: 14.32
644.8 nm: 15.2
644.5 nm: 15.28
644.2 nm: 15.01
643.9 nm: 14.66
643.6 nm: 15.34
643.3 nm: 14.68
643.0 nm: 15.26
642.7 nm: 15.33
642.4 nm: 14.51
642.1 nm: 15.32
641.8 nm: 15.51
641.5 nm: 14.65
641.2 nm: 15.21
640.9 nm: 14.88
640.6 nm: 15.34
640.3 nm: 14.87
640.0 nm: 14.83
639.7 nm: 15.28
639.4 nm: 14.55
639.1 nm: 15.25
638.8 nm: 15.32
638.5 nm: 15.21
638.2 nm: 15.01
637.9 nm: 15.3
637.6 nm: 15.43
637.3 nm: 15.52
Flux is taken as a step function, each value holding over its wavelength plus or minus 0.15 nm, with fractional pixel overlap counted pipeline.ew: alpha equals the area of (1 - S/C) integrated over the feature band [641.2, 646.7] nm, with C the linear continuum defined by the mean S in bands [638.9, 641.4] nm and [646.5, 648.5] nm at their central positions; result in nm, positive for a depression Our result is 0.06 nm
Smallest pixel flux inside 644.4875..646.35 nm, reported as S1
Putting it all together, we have 14.32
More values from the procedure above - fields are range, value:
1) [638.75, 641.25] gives 14.55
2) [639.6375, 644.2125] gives 14.51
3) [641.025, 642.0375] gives 14.65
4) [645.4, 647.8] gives 14.57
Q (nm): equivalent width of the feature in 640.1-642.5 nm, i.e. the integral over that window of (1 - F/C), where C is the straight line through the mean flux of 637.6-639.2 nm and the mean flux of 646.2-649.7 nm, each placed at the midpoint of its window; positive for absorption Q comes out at 0.02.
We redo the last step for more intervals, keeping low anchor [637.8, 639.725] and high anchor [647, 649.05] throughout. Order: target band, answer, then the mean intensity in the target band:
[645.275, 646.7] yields 0.04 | 14.9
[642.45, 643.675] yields 0.01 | 15.1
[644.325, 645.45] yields 0.02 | 15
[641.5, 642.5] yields 0.01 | 15.1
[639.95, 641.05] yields 0.01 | 15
